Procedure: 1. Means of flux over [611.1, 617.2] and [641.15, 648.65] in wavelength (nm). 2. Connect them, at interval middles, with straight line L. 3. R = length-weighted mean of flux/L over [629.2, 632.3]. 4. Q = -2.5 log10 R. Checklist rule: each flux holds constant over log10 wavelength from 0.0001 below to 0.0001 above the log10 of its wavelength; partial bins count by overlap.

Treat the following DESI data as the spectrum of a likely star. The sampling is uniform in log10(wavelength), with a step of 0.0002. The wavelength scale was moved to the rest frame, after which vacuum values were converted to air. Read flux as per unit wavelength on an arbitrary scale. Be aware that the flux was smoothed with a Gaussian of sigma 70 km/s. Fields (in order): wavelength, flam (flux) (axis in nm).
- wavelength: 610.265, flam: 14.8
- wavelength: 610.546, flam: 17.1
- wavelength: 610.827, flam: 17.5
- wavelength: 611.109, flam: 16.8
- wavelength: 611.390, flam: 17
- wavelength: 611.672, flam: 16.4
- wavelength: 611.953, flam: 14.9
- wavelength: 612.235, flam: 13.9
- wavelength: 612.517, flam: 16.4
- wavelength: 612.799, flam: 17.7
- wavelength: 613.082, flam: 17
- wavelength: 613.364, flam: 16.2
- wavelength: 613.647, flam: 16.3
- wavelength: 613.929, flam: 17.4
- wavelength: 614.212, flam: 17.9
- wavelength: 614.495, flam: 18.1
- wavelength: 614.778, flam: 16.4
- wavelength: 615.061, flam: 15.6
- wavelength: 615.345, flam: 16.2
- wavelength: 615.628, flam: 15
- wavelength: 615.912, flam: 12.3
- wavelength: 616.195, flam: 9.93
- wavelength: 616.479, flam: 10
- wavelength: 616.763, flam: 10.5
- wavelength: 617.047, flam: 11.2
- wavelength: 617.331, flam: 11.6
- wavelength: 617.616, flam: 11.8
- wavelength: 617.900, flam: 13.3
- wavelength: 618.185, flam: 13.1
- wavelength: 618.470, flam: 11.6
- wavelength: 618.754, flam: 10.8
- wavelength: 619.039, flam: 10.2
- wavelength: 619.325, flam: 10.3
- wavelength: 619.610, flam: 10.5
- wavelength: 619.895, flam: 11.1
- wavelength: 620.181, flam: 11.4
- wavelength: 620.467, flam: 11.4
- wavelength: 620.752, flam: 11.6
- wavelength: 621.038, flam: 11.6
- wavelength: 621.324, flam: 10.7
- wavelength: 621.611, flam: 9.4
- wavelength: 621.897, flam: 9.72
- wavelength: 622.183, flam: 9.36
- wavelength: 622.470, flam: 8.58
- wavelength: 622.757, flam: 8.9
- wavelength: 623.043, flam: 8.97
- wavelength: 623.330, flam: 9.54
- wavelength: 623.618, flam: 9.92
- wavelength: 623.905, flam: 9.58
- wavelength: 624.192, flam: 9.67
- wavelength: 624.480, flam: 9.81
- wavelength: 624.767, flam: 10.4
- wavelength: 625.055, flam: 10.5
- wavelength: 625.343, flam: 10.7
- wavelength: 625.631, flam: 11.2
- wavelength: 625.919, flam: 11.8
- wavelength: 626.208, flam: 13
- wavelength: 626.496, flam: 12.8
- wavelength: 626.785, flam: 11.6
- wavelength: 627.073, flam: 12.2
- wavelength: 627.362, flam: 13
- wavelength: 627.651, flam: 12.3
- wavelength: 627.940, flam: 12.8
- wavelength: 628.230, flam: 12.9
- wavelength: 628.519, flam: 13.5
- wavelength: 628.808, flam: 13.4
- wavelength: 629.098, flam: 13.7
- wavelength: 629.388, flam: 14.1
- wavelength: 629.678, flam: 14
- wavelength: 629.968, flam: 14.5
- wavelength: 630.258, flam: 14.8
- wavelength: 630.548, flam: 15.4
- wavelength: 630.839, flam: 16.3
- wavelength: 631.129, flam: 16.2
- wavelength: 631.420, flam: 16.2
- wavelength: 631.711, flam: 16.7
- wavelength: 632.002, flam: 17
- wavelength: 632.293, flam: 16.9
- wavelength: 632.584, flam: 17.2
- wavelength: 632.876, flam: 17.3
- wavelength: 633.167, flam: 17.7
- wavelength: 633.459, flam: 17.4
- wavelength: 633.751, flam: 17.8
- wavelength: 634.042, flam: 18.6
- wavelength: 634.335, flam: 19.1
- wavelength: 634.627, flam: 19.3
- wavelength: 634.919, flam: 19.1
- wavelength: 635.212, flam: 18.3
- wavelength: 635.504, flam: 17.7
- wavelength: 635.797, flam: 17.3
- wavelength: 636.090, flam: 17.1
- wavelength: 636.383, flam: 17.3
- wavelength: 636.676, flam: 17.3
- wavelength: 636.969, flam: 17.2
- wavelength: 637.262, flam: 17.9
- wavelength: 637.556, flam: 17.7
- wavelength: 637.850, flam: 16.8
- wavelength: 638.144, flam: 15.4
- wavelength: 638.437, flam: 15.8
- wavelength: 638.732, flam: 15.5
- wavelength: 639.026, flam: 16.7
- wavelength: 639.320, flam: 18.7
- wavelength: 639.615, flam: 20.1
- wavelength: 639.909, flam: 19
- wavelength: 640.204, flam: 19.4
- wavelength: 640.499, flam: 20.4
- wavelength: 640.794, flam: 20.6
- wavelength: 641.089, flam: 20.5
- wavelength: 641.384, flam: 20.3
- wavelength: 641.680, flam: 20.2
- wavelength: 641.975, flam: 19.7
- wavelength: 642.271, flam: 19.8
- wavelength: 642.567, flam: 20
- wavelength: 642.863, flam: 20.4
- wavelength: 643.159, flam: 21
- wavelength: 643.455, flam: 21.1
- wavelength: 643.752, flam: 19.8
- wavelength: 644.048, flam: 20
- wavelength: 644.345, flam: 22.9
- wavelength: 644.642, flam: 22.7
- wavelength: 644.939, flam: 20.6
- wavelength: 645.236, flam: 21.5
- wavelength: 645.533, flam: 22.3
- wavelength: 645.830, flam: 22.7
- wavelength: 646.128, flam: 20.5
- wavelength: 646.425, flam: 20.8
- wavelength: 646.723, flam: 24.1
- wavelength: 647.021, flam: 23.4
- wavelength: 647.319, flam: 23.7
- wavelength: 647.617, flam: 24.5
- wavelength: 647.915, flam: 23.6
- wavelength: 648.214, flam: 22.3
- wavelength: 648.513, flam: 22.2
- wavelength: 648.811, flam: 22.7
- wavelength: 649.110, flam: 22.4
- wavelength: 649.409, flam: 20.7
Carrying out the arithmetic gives 0.194 mag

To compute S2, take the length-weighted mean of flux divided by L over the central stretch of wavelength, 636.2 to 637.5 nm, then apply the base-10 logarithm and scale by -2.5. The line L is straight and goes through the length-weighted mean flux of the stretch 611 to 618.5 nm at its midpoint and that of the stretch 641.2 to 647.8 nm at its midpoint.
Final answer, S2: 0.13 mag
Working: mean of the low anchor 14.6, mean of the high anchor 21.5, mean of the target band 17.4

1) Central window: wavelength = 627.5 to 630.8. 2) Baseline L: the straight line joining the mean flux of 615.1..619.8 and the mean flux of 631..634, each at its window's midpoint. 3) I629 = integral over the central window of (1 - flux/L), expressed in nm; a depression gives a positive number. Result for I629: 0.43 nm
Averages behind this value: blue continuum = 11.8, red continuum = 17.1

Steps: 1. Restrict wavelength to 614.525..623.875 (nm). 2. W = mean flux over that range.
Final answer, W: 11.4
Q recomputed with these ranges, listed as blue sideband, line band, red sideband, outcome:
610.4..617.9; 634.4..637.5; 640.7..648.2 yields 0.103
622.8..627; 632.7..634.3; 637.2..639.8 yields -0.203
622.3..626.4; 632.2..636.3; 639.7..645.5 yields -0.136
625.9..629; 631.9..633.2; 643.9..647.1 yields -0.125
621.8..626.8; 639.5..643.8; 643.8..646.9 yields -0.023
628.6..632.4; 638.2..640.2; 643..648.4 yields 0.090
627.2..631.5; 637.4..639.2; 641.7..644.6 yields 0.123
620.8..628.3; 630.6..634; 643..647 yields -0.143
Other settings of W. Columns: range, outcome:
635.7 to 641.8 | 18.2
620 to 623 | 10.2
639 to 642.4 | 19.7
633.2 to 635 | 18.5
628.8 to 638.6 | 16.8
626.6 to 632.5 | 14.4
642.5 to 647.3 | 21.6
